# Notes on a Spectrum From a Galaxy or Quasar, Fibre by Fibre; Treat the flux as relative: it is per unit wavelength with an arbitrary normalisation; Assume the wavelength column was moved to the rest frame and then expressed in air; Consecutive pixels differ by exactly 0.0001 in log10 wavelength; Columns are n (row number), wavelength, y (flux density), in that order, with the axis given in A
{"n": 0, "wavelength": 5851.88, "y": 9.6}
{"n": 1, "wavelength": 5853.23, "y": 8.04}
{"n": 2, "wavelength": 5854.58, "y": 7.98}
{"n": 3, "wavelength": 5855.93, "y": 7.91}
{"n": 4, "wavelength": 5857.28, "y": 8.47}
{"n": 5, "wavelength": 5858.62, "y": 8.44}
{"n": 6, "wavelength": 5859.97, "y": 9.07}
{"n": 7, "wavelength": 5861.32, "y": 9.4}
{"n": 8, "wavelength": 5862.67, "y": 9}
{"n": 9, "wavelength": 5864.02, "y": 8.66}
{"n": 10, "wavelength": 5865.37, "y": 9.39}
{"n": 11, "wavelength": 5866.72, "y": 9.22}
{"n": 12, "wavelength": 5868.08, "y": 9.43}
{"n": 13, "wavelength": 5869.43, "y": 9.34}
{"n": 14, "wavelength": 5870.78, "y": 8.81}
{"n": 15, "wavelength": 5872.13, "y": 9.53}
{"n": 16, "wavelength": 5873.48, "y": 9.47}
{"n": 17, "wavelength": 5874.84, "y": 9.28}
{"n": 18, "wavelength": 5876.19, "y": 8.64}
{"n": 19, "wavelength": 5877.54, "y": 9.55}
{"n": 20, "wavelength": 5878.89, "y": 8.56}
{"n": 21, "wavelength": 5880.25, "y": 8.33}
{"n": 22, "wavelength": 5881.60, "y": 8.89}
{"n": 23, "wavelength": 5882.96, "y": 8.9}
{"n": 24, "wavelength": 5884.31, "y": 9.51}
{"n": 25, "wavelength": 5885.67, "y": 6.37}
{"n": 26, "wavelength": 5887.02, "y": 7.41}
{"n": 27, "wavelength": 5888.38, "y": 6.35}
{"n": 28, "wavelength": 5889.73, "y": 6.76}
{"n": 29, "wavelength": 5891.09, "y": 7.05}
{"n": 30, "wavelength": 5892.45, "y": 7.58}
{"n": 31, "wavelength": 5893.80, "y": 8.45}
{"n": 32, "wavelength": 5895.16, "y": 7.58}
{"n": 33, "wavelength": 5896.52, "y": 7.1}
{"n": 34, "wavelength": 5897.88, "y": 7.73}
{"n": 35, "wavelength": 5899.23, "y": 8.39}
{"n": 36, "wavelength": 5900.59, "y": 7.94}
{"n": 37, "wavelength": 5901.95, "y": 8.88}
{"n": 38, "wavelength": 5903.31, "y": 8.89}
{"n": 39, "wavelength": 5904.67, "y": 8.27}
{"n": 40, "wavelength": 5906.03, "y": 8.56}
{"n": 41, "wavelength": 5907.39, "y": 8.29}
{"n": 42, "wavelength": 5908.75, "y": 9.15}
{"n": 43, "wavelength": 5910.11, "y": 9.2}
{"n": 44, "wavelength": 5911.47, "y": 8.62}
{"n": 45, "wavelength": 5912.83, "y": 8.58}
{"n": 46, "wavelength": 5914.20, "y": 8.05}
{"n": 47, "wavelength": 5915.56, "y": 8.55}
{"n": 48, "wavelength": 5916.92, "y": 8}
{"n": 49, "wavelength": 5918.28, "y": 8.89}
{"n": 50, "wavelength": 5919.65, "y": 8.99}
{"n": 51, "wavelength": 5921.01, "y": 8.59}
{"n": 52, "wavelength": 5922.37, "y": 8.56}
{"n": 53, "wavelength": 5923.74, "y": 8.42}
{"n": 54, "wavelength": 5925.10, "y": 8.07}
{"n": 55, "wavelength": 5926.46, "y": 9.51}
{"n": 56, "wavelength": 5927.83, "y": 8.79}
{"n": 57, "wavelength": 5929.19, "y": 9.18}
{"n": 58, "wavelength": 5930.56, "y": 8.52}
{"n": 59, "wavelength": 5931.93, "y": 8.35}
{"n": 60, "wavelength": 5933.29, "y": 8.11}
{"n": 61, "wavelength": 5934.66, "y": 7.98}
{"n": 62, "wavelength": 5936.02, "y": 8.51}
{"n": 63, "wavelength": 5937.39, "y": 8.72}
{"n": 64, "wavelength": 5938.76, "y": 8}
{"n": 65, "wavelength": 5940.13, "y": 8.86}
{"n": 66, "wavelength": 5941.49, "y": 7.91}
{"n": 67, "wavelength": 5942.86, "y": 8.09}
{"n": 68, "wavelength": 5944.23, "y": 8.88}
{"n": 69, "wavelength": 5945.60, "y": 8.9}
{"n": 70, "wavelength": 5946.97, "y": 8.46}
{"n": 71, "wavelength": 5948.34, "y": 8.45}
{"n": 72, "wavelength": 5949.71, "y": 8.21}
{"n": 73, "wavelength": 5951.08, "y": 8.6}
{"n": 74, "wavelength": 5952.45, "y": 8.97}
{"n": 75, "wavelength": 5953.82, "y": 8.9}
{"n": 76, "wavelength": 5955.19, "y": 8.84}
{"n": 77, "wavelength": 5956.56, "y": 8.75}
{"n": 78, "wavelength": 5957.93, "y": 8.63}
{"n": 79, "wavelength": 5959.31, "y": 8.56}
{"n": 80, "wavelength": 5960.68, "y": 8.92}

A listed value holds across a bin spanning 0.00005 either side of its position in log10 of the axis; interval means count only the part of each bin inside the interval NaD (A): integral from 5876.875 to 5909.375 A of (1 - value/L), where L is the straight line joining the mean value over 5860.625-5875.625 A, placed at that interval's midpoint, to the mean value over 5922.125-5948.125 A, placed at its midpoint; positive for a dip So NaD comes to 3.1 A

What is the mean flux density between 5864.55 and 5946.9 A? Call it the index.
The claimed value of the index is 8.47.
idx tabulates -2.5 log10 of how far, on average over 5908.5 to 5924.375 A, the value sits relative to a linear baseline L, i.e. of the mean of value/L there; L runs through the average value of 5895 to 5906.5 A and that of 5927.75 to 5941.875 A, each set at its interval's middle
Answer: -0.04 mag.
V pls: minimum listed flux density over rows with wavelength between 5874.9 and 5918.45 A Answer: 6.35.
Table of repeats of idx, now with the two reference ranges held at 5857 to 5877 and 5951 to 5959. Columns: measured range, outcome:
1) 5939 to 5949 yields 0.04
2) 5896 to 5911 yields 0.07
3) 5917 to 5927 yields 0.03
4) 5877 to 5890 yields 0.12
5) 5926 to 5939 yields 0.04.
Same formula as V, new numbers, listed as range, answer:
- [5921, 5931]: 8.07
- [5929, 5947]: 7.91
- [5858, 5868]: 8.44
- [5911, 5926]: 8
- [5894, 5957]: 7.1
